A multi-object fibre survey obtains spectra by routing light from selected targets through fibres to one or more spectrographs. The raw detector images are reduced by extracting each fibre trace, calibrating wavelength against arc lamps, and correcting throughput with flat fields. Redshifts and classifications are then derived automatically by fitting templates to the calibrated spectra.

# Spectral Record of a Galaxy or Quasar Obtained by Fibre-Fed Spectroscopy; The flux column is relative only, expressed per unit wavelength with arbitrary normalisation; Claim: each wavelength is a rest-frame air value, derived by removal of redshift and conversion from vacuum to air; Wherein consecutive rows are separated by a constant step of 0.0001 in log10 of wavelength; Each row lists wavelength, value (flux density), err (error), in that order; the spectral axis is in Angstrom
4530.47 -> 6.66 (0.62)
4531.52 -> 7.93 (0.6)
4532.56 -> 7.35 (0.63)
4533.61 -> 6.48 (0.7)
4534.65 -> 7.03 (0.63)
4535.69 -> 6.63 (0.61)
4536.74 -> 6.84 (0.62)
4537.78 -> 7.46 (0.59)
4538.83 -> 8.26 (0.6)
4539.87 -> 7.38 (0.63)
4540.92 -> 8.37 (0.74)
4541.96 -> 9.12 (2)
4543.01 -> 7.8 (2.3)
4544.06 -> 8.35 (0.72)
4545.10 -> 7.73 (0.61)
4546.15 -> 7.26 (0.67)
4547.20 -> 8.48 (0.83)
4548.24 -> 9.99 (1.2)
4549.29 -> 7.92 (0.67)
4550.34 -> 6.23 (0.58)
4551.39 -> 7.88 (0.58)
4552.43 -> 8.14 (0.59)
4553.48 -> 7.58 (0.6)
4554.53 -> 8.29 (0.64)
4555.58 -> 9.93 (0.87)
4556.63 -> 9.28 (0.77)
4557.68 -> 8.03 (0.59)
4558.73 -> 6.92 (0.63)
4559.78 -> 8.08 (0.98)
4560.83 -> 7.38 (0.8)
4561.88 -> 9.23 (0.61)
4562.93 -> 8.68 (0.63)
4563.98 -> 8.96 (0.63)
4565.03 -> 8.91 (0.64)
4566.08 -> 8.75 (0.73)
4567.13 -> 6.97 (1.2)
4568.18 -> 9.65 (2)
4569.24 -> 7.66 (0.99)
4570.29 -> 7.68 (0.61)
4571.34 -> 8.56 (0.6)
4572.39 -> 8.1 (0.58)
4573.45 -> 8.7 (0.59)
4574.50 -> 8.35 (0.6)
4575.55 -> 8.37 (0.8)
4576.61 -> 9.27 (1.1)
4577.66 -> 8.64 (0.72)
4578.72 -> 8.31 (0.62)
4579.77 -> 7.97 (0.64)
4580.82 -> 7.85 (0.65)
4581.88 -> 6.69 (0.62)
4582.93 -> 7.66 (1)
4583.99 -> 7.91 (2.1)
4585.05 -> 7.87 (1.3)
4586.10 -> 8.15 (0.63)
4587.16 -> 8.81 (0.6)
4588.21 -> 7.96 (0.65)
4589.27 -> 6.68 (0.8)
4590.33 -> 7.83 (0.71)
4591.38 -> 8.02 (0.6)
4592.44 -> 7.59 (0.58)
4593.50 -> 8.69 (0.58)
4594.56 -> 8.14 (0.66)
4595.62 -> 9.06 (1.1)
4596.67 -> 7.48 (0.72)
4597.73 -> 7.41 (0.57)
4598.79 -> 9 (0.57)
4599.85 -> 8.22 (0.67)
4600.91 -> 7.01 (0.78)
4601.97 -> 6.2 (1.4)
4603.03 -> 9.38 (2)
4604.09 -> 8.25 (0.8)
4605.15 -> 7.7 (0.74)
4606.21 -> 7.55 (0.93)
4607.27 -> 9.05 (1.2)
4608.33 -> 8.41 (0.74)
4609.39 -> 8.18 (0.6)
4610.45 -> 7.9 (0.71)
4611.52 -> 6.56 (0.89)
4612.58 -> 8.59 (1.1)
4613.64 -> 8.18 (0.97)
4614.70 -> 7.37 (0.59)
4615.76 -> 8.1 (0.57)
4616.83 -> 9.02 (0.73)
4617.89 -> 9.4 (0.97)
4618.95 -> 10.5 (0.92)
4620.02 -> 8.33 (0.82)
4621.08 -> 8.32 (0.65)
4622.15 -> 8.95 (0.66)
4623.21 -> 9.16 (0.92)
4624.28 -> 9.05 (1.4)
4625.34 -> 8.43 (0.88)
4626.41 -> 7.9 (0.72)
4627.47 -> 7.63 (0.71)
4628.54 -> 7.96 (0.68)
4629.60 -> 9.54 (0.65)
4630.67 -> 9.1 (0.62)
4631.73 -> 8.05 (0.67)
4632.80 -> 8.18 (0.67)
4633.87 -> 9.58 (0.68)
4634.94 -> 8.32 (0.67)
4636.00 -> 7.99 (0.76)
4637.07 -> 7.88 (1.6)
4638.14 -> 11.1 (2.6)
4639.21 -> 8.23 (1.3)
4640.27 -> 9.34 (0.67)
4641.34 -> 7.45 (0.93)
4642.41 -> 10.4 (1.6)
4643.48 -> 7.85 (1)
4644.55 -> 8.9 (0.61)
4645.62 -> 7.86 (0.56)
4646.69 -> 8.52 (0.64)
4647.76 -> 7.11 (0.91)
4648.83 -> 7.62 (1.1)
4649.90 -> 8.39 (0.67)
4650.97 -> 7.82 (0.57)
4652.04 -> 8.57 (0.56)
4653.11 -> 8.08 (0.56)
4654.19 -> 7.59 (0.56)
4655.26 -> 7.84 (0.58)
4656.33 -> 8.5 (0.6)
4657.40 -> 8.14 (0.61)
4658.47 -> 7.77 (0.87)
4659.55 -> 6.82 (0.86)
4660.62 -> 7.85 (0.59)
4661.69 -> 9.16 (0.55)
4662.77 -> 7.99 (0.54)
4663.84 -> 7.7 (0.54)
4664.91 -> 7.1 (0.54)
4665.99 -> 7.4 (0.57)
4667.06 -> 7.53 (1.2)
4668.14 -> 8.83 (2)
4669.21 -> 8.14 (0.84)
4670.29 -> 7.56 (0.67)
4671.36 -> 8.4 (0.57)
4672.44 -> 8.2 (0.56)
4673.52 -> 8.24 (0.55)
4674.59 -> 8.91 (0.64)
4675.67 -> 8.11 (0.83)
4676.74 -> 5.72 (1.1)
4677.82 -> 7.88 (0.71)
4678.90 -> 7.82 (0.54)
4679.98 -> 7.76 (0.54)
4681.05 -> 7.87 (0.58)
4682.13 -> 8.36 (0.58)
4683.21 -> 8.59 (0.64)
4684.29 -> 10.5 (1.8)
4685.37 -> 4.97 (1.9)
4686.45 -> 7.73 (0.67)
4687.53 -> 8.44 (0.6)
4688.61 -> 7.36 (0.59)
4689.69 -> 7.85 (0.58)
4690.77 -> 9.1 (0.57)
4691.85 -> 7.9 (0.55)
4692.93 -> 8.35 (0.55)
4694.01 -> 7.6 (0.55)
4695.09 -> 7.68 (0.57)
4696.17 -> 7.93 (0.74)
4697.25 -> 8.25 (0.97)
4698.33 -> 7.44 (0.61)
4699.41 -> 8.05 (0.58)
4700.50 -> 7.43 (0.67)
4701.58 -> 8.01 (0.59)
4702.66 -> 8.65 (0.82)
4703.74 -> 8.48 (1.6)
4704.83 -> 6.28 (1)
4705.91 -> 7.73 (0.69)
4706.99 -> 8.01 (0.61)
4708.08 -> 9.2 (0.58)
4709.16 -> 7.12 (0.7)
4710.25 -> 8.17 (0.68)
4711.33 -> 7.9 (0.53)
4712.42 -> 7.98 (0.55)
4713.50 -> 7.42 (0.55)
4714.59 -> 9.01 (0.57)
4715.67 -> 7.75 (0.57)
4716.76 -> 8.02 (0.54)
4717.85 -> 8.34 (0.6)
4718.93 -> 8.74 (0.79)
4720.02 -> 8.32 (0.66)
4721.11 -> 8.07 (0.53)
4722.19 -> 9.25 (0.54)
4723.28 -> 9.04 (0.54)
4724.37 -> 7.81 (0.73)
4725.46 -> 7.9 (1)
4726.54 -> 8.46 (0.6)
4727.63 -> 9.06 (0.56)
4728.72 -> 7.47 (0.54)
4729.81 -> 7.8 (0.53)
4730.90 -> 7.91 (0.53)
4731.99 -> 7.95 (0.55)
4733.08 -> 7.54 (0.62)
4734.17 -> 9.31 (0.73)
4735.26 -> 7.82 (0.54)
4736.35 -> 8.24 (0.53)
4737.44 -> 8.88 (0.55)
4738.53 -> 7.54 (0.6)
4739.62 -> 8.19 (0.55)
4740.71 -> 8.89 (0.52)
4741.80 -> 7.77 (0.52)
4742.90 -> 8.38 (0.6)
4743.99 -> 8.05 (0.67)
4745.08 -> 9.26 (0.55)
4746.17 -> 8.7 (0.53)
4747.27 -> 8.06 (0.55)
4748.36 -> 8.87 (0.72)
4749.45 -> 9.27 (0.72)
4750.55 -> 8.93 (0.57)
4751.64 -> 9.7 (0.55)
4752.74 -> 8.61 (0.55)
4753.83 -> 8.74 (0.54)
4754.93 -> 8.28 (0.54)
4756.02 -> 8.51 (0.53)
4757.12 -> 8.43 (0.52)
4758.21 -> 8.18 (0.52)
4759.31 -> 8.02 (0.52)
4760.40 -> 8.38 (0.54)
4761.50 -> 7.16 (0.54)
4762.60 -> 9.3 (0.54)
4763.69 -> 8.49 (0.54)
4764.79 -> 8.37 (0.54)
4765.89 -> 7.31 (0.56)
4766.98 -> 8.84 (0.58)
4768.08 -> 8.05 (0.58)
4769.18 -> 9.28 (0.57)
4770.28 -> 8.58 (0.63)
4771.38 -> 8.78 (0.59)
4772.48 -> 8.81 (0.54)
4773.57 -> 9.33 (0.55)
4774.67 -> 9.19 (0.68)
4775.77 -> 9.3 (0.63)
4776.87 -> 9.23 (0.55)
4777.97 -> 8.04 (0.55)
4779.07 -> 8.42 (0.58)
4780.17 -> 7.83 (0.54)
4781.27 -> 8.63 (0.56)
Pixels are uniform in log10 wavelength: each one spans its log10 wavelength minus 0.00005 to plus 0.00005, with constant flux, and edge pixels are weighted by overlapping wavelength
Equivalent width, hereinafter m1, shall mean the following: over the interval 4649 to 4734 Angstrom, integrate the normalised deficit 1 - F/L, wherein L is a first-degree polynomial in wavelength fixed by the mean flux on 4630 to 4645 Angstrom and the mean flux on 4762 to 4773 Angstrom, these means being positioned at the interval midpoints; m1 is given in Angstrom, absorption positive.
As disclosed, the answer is 6.5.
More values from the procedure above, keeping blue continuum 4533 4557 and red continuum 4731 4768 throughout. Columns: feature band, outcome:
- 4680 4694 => 0.4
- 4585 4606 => 0.2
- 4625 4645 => -1.2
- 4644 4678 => 1.1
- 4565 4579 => -0.7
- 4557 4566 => -0.4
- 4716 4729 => -0.1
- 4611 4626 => -0.9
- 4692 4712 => 0.9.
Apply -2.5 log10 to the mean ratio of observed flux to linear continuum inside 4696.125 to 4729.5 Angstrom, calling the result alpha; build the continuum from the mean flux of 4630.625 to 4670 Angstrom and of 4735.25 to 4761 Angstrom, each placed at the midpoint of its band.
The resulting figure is 0.038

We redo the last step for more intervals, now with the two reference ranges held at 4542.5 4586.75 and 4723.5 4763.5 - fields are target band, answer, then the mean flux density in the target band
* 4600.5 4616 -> 0.046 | 7.9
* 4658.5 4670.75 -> 0.064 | 7.82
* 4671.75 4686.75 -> 0.054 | 7.91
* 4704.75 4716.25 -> 0.055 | 7.94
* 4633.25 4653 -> -0.027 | 8.49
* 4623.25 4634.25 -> -0.038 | 8.55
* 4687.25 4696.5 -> 0.041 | 8.02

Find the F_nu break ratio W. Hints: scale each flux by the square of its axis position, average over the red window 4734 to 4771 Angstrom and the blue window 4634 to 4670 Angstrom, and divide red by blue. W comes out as 1.08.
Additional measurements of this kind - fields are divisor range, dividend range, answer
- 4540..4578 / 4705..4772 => 1.08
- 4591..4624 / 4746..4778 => 1.12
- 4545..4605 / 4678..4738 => 1.05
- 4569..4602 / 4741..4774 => 1.15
